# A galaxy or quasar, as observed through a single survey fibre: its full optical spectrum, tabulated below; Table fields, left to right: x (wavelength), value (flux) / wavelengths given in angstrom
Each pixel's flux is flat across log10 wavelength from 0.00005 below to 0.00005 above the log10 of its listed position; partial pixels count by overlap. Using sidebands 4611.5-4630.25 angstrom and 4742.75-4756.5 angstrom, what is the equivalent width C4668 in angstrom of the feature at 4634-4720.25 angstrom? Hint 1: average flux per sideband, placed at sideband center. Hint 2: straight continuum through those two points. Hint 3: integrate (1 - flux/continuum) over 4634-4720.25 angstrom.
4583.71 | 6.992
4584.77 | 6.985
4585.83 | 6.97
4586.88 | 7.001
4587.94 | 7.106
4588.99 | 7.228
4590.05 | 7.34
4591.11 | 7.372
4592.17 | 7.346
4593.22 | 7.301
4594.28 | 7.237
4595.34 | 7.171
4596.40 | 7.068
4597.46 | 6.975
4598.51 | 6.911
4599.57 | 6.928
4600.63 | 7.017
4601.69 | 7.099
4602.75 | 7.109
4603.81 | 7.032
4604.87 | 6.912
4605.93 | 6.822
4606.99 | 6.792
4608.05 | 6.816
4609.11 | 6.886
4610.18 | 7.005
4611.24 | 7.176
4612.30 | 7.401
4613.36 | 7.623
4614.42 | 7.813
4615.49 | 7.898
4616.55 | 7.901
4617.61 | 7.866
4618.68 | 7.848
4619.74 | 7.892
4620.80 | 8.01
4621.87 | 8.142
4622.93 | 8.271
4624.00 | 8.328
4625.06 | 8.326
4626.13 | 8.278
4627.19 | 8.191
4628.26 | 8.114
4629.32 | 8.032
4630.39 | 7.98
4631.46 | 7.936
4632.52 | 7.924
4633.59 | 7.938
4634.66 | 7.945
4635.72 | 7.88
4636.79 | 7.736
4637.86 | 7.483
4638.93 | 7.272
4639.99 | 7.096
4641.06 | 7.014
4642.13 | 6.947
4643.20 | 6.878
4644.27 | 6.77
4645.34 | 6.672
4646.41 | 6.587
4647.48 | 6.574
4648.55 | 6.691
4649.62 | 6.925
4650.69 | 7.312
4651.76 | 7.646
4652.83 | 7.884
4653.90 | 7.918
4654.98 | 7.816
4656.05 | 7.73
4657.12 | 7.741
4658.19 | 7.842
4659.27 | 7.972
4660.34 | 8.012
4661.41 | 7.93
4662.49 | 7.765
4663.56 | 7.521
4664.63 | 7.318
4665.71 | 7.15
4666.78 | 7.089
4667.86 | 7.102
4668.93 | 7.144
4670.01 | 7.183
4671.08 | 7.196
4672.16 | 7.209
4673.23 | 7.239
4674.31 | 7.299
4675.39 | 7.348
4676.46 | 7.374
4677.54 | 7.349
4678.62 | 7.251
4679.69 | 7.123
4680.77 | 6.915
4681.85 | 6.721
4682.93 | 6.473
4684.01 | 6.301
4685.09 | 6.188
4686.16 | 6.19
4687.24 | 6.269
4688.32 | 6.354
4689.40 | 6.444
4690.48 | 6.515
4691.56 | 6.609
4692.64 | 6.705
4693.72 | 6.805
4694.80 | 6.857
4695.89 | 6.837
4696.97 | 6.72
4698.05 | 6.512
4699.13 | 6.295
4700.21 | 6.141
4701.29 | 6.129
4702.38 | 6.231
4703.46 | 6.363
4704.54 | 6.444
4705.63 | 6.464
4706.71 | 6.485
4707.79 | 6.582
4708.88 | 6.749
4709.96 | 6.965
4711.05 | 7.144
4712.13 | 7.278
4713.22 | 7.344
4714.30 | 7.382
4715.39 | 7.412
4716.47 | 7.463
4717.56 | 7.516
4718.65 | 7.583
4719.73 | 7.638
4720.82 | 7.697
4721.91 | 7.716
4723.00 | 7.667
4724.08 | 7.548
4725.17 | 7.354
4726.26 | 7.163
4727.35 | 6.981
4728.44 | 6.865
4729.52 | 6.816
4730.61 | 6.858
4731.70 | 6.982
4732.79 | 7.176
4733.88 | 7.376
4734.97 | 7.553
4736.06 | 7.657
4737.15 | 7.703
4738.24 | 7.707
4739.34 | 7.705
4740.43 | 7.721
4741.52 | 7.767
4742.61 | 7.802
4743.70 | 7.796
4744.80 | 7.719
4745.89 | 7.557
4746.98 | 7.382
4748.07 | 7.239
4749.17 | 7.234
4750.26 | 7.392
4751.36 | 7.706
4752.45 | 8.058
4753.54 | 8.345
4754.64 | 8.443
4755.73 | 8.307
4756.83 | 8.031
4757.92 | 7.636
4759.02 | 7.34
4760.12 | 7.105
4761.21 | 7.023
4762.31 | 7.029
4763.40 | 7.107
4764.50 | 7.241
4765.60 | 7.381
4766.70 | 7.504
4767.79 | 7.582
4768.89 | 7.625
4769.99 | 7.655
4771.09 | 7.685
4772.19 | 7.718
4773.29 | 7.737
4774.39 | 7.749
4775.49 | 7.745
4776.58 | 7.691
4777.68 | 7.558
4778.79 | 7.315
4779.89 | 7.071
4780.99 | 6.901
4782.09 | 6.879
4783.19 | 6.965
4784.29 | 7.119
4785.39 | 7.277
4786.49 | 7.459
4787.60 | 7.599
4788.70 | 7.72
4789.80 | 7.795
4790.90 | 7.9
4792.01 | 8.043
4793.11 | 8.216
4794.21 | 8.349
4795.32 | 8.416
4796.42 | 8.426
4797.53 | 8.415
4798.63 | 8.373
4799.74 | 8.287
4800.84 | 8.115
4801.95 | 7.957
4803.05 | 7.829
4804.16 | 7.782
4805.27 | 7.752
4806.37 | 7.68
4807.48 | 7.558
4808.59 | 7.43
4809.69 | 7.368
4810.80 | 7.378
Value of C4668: 9.07 angstrom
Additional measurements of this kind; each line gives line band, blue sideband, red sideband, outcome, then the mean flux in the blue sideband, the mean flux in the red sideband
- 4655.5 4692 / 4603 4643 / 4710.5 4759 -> 2.3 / 7.63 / 7.53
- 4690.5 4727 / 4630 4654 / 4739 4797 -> 2.6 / 7.34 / 7.62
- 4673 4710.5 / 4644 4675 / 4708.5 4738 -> 3.5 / 7.36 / 7.33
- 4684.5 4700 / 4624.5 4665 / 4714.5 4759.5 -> 2.1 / 7.57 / 7.55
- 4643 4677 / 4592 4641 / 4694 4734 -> -0.2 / 7.54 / 6.99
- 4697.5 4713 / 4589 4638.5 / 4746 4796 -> 2.0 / 7.54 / 7.59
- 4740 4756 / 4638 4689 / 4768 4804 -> -0.4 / 7.16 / 7.74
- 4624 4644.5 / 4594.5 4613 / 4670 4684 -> -1.9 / 7.02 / 7.1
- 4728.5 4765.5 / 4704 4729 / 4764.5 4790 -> -1.0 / 7.19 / 7.46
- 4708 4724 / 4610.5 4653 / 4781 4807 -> 0.7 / 7.6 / 7.82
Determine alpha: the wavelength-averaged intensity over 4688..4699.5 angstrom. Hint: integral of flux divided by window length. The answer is 6.61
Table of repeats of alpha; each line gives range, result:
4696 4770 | 7.29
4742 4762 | 7.67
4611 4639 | 7.91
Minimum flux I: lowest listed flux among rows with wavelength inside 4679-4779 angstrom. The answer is 6.129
